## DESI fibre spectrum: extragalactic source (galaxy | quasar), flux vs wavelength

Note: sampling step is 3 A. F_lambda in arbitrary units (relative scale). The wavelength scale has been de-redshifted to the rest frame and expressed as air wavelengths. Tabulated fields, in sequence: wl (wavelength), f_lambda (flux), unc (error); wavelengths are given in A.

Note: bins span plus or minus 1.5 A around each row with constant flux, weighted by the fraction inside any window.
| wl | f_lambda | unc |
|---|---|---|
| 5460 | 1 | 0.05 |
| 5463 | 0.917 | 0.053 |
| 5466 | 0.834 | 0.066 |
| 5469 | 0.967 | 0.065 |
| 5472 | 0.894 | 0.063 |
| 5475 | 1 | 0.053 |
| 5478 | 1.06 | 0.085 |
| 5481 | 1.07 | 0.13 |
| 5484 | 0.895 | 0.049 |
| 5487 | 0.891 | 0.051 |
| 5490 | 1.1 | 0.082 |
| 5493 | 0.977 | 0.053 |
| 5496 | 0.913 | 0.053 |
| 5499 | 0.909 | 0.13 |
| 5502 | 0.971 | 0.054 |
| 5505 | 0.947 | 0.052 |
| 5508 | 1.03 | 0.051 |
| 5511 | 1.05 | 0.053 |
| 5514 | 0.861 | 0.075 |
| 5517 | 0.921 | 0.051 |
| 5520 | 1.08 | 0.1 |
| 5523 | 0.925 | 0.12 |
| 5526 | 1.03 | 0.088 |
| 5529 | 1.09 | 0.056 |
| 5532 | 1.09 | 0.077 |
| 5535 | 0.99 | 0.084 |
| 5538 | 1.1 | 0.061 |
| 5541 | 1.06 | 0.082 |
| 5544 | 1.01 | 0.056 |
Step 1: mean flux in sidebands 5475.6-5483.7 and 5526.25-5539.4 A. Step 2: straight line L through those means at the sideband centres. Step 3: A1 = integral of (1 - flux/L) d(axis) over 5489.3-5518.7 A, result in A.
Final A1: 2.3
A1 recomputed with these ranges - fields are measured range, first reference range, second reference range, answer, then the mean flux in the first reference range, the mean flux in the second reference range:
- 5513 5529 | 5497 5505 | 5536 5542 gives 0.5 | 0.94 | 1.07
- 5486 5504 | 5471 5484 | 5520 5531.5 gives 0.8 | 0.997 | 1.03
